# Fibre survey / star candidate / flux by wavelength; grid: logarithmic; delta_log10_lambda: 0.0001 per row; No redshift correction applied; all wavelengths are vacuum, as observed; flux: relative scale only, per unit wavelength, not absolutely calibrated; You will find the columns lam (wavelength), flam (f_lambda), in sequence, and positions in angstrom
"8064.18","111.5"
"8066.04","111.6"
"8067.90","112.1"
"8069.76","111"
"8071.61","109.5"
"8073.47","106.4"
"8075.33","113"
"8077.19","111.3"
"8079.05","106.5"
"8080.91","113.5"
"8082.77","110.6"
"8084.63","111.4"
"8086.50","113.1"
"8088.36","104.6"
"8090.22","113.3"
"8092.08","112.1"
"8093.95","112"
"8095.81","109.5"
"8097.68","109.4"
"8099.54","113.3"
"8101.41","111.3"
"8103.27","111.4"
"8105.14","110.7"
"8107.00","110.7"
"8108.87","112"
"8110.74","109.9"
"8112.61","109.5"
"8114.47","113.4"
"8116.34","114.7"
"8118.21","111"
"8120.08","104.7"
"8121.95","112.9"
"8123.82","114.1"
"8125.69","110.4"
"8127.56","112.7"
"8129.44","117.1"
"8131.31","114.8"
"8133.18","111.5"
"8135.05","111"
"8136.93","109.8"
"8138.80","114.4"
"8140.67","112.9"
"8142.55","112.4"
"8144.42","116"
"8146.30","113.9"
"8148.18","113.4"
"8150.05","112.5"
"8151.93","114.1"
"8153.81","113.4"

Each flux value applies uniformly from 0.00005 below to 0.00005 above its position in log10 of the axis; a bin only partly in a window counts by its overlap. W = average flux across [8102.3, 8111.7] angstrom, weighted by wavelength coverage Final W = 111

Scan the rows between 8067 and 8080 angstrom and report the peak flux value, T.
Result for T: 113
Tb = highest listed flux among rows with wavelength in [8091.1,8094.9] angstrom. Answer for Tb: 112.1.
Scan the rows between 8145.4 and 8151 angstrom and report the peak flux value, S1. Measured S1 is 113.9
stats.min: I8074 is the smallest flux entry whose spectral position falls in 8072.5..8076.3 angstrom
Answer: 106.4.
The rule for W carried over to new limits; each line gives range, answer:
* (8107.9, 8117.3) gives 112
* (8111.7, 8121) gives 111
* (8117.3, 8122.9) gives 110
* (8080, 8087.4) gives 112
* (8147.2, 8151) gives 113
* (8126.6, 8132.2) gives 115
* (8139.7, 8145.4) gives 114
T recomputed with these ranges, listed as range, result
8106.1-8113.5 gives 112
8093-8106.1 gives 113.3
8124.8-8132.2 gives 117.1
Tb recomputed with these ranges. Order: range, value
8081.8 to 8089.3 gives 113.1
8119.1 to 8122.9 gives 112.9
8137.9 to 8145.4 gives 116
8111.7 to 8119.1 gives 114.7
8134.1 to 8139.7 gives 114.4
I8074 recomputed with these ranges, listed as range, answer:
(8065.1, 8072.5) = 109.5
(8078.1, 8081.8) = 106.5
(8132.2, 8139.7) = 109.8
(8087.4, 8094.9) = 104.6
